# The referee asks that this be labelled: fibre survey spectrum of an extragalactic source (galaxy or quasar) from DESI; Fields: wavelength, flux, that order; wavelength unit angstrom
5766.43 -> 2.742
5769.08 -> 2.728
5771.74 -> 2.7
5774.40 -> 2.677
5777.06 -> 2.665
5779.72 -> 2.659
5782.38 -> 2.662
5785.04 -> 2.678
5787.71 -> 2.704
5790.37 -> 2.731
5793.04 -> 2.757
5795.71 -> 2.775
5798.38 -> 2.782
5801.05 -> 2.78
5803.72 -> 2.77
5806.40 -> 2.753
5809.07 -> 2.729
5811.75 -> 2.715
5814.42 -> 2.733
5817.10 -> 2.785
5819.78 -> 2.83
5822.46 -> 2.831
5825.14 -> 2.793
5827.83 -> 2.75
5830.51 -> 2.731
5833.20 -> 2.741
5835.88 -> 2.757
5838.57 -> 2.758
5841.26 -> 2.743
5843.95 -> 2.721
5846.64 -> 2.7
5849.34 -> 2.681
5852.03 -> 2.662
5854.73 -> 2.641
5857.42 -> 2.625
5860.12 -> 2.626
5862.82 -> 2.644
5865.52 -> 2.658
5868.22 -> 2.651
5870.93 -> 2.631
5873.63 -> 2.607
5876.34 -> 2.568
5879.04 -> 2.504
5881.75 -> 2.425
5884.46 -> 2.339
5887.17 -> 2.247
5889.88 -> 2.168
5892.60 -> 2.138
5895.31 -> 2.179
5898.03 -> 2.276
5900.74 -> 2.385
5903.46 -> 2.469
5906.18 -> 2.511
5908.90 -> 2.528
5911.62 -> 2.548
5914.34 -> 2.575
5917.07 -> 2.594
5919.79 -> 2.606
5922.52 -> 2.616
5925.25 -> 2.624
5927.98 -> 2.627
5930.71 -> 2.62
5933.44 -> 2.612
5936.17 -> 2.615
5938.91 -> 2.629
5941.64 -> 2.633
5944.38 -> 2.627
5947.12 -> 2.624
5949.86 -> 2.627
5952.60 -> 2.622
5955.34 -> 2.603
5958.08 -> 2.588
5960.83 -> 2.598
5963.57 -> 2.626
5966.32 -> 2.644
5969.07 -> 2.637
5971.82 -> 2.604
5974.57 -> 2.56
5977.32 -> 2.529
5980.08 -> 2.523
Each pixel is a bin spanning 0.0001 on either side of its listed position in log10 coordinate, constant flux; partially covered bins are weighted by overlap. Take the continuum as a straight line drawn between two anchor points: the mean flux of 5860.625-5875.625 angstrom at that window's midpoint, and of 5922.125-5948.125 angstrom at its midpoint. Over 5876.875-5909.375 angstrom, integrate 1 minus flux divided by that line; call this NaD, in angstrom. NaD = 3.5 angstrom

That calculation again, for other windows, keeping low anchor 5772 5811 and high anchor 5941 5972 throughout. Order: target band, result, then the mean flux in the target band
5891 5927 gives 2.5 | 2.47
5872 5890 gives 1.6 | 2.43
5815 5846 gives -0.8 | 2.76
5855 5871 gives 0.2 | 2.64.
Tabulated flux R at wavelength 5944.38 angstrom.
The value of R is 2.627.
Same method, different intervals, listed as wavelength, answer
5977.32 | 2.529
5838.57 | 2.758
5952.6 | 2.622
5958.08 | 2.588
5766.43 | 2.742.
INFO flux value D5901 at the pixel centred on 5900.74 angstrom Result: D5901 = 2.385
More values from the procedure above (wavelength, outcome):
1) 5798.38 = 2.782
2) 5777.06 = 2.665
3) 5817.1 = 2.785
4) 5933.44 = 2.612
